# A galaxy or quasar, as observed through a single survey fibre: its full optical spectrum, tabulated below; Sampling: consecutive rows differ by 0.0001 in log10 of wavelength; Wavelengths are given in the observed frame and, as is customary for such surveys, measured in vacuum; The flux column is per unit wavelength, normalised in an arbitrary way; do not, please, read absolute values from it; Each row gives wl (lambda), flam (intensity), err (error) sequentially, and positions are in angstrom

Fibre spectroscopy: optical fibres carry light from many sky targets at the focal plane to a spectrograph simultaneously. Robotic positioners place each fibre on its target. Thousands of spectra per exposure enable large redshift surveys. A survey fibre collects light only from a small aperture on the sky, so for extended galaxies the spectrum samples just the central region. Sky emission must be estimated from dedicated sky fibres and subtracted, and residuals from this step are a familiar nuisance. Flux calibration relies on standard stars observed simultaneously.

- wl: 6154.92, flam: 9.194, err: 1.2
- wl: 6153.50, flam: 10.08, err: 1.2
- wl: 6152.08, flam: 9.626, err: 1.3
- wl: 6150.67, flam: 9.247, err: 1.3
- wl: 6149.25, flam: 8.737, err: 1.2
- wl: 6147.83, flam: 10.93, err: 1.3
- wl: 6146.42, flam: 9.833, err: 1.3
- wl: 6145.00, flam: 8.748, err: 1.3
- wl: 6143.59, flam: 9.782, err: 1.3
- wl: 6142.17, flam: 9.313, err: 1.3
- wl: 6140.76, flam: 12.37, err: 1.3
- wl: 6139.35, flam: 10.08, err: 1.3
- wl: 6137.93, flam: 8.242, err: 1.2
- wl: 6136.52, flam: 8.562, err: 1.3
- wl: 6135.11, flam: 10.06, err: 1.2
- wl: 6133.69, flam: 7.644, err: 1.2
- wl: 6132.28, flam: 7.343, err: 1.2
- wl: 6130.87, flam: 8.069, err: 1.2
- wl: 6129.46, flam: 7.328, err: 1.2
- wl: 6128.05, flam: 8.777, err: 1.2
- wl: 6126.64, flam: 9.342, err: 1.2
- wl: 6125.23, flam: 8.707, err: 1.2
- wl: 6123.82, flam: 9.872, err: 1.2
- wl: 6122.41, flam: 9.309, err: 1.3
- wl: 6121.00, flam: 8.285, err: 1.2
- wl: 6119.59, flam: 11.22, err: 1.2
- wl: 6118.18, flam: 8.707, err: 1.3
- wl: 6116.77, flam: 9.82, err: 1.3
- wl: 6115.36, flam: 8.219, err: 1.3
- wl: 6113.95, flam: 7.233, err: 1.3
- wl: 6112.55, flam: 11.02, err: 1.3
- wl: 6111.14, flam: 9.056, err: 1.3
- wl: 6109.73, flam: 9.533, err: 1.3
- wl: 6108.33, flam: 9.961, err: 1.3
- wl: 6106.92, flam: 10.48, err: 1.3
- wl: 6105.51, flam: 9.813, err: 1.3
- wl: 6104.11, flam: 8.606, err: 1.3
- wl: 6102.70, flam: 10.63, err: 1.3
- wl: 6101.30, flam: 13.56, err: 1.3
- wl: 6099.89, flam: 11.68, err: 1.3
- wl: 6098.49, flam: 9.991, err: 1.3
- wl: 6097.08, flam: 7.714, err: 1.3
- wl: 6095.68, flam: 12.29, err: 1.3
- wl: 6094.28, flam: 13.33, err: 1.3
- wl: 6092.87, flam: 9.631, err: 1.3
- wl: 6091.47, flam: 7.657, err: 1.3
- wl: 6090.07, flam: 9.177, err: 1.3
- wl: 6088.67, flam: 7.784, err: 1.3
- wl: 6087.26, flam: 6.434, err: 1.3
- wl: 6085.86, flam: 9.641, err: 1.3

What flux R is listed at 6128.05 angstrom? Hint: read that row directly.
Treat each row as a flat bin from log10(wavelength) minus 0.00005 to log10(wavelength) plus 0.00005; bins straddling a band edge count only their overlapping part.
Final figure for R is 8.777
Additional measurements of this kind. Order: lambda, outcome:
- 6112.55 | 11.02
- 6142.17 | 9.313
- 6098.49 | 9.991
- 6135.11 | 10.06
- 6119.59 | 11.22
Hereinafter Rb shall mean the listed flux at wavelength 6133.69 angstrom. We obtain 7.644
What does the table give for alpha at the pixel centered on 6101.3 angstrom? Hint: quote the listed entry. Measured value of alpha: 13.56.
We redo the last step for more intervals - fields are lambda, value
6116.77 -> 9.82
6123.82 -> 9.872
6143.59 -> 9.782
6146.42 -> 9.833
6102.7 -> 10.63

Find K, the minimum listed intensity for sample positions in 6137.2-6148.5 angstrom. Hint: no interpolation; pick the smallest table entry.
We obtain 8.242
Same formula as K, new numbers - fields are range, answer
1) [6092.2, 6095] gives 9.631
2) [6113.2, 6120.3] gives 7.233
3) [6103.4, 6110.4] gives 8.606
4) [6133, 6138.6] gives 7.644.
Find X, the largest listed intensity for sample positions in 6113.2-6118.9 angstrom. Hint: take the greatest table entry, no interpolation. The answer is 9.82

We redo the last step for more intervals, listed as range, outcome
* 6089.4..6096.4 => 13.33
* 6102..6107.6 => 10.63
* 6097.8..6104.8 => 13.56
